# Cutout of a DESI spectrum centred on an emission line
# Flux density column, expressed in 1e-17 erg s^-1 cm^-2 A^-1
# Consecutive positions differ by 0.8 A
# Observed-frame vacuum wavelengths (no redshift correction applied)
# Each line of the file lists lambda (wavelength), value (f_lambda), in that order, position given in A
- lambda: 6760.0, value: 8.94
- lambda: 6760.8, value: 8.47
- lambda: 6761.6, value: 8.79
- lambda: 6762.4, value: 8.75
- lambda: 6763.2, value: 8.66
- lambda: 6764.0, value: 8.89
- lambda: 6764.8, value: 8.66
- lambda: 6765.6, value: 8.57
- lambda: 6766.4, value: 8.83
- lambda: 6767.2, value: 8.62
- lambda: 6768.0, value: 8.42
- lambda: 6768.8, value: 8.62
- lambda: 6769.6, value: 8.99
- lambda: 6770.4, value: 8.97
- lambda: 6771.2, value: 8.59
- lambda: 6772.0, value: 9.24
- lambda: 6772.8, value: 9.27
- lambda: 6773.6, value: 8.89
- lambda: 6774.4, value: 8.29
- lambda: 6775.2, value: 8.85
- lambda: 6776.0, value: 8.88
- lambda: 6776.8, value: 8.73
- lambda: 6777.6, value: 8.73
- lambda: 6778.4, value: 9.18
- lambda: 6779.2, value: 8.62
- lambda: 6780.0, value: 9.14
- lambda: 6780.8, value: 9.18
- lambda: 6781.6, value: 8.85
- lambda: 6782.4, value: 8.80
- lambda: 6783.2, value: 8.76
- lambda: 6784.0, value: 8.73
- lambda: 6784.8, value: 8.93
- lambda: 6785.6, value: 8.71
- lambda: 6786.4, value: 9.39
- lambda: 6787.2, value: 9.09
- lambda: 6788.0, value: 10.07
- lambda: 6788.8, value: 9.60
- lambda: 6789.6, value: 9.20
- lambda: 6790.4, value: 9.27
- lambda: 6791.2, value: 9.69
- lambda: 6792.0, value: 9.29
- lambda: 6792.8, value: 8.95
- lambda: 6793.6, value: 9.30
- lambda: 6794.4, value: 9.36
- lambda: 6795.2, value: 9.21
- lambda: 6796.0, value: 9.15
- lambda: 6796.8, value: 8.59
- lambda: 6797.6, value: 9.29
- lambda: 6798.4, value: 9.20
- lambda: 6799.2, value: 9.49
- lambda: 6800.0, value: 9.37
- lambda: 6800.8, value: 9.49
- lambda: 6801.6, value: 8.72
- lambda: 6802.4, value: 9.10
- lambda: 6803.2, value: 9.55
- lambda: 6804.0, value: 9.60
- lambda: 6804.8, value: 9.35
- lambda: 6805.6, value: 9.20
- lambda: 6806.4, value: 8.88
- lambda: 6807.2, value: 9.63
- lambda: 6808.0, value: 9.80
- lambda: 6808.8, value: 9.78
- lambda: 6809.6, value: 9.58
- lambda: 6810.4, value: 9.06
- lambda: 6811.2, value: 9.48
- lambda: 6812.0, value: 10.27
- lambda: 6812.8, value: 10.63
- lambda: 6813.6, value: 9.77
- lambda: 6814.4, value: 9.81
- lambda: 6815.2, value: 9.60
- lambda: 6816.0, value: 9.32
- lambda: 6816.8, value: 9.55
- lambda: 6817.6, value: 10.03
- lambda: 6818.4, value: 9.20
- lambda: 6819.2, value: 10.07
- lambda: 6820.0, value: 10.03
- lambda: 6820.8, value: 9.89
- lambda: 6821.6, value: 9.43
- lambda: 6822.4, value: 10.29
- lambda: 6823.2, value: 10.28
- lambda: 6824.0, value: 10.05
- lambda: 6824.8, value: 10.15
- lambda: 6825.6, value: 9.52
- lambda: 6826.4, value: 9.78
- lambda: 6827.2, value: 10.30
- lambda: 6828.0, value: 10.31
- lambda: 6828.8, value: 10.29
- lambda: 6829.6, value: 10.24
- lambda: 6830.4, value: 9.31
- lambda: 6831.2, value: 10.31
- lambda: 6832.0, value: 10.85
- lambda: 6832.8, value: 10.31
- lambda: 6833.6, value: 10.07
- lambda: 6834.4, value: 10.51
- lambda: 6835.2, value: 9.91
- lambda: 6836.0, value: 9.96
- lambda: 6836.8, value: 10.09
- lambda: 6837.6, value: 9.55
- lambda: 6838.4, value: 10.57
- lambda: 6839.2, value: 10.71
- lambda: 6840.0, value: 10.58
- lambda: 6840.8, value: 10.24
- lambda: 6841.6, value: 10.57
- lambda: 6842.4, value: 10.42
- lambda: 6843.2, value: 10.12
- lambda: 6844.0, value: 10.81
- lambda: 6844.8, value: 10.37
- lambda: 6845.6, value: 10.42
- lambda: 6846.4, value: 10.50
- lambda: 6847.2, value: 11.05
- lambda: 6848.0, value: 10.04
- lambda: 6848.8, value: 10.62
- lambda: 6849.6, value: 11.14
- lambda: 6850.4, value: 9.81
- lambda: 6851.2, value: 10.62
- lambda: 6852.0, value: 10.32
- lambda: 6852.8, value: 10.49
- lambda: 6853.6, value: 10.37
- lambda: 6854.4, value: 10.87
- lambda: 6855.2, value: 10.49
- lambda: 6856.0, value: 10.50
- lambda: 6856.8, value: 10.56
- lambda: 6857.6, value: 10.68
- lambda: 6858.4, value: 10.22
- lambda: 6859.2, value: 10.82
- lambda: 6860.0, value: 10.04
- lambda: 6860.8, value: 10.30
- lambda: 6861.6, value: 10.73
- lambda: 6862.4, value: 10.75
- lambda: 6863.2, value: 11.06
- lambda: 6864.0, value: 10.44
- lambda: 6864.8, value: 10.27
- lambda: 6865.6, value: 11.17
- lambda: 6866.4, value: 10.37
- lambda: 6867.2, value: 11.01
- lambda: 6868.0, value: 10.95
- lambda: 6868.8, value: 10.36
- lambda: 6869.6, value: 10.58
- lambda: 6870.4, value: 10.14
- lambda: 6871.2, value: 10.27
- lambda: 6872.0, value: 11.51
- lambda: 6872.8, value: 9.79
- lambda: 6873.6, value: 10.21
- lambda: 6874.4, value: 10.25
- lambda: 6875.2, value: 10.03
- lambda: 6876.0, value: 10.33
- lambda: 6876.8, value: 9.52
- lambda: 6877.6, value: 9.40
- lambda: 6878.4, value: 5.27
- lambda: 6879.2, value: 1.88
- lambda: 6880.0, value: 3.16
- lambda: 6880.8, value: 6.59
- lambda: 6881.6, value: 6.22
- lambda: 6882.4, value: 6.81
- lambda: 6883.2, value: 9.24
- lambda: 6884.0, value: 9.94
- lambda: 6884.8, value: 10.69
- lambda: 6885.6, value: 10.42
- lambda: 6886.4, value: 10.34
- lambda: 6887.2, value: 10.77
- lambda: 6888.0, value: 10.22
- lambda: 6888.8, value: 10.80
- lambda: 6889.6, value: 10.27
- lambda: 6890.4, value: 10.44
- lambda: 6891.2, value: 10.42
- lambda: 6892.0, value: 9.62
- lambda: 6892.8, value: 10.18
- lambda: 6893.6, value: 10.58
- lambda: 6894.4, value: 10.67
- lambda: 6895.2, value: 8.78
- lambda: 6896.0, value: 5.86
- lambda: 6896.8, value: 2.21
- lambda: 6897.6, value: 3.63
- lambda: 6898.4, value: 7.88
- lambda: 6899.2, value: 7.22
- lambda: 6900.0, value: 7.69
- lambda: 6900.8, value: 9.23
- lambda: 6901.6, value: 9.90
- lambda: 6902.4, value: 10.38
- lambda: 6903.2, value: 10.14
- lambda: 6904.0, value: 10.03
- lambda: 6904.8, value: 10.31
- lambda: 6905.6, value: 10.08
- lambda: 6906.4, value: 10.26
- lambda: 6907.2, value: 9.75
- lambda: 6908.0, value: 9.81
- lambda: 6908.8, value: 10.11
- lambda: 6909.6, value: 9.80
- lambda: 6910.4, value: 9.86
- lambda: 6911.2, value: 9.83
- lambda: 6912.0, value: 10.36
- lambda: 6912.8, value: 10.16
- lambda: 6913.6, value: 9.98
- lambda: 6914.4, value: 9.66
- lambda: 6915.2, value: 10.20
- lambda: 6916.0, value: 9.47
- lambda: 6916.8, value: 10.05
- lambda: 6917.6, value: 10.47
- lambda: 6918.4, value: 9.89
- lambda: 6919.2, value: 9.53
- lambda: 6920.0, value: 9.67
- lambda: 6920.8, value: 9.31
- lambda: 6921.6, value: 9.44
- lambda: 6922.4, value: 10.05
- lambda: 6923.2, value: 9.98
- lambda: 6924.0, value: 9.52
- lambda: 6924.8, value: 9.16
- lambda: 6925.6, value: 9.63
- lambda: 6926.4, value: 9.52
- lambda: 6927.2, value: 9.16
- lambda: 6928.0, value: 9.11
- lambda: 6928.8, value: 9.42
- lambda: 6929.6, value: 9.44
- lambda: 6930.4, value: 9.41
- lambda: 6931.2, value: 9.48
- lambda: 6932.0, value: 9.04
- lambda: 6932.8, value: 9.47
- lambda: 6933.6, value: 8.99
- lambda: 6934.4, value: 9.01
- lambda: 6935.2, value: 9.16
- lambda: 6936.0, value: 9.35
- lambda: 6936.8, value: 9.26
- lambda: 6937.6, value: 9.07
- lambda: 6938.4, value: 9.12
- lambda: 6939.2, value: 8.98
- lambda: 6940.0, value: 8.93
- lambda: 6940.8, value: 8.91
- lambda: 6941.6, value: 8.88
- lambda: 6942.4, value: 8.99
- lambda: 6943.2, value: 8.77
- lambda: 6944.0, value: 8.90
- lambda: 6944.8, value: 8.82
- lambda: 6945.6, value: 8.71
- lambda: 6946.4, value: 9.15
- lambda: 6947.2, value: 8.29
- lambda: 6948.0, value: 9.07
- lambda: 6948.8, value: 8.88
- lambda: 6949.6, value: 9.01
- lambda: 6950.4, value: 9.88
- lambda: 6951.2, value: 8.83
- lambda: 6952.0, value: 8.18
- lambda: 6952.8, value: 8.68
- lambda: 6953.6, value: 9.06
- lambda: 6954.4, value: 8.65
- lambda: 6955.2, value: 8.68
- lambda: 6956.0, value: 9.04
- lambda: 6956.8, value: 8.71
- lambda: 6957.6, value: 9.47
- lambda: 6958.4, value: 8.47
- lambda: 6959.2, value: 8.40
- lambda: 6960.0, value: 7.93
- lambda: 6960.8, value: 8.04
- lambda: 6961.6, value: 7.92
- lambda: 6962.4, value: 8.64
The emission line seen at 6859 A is C III] 1909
